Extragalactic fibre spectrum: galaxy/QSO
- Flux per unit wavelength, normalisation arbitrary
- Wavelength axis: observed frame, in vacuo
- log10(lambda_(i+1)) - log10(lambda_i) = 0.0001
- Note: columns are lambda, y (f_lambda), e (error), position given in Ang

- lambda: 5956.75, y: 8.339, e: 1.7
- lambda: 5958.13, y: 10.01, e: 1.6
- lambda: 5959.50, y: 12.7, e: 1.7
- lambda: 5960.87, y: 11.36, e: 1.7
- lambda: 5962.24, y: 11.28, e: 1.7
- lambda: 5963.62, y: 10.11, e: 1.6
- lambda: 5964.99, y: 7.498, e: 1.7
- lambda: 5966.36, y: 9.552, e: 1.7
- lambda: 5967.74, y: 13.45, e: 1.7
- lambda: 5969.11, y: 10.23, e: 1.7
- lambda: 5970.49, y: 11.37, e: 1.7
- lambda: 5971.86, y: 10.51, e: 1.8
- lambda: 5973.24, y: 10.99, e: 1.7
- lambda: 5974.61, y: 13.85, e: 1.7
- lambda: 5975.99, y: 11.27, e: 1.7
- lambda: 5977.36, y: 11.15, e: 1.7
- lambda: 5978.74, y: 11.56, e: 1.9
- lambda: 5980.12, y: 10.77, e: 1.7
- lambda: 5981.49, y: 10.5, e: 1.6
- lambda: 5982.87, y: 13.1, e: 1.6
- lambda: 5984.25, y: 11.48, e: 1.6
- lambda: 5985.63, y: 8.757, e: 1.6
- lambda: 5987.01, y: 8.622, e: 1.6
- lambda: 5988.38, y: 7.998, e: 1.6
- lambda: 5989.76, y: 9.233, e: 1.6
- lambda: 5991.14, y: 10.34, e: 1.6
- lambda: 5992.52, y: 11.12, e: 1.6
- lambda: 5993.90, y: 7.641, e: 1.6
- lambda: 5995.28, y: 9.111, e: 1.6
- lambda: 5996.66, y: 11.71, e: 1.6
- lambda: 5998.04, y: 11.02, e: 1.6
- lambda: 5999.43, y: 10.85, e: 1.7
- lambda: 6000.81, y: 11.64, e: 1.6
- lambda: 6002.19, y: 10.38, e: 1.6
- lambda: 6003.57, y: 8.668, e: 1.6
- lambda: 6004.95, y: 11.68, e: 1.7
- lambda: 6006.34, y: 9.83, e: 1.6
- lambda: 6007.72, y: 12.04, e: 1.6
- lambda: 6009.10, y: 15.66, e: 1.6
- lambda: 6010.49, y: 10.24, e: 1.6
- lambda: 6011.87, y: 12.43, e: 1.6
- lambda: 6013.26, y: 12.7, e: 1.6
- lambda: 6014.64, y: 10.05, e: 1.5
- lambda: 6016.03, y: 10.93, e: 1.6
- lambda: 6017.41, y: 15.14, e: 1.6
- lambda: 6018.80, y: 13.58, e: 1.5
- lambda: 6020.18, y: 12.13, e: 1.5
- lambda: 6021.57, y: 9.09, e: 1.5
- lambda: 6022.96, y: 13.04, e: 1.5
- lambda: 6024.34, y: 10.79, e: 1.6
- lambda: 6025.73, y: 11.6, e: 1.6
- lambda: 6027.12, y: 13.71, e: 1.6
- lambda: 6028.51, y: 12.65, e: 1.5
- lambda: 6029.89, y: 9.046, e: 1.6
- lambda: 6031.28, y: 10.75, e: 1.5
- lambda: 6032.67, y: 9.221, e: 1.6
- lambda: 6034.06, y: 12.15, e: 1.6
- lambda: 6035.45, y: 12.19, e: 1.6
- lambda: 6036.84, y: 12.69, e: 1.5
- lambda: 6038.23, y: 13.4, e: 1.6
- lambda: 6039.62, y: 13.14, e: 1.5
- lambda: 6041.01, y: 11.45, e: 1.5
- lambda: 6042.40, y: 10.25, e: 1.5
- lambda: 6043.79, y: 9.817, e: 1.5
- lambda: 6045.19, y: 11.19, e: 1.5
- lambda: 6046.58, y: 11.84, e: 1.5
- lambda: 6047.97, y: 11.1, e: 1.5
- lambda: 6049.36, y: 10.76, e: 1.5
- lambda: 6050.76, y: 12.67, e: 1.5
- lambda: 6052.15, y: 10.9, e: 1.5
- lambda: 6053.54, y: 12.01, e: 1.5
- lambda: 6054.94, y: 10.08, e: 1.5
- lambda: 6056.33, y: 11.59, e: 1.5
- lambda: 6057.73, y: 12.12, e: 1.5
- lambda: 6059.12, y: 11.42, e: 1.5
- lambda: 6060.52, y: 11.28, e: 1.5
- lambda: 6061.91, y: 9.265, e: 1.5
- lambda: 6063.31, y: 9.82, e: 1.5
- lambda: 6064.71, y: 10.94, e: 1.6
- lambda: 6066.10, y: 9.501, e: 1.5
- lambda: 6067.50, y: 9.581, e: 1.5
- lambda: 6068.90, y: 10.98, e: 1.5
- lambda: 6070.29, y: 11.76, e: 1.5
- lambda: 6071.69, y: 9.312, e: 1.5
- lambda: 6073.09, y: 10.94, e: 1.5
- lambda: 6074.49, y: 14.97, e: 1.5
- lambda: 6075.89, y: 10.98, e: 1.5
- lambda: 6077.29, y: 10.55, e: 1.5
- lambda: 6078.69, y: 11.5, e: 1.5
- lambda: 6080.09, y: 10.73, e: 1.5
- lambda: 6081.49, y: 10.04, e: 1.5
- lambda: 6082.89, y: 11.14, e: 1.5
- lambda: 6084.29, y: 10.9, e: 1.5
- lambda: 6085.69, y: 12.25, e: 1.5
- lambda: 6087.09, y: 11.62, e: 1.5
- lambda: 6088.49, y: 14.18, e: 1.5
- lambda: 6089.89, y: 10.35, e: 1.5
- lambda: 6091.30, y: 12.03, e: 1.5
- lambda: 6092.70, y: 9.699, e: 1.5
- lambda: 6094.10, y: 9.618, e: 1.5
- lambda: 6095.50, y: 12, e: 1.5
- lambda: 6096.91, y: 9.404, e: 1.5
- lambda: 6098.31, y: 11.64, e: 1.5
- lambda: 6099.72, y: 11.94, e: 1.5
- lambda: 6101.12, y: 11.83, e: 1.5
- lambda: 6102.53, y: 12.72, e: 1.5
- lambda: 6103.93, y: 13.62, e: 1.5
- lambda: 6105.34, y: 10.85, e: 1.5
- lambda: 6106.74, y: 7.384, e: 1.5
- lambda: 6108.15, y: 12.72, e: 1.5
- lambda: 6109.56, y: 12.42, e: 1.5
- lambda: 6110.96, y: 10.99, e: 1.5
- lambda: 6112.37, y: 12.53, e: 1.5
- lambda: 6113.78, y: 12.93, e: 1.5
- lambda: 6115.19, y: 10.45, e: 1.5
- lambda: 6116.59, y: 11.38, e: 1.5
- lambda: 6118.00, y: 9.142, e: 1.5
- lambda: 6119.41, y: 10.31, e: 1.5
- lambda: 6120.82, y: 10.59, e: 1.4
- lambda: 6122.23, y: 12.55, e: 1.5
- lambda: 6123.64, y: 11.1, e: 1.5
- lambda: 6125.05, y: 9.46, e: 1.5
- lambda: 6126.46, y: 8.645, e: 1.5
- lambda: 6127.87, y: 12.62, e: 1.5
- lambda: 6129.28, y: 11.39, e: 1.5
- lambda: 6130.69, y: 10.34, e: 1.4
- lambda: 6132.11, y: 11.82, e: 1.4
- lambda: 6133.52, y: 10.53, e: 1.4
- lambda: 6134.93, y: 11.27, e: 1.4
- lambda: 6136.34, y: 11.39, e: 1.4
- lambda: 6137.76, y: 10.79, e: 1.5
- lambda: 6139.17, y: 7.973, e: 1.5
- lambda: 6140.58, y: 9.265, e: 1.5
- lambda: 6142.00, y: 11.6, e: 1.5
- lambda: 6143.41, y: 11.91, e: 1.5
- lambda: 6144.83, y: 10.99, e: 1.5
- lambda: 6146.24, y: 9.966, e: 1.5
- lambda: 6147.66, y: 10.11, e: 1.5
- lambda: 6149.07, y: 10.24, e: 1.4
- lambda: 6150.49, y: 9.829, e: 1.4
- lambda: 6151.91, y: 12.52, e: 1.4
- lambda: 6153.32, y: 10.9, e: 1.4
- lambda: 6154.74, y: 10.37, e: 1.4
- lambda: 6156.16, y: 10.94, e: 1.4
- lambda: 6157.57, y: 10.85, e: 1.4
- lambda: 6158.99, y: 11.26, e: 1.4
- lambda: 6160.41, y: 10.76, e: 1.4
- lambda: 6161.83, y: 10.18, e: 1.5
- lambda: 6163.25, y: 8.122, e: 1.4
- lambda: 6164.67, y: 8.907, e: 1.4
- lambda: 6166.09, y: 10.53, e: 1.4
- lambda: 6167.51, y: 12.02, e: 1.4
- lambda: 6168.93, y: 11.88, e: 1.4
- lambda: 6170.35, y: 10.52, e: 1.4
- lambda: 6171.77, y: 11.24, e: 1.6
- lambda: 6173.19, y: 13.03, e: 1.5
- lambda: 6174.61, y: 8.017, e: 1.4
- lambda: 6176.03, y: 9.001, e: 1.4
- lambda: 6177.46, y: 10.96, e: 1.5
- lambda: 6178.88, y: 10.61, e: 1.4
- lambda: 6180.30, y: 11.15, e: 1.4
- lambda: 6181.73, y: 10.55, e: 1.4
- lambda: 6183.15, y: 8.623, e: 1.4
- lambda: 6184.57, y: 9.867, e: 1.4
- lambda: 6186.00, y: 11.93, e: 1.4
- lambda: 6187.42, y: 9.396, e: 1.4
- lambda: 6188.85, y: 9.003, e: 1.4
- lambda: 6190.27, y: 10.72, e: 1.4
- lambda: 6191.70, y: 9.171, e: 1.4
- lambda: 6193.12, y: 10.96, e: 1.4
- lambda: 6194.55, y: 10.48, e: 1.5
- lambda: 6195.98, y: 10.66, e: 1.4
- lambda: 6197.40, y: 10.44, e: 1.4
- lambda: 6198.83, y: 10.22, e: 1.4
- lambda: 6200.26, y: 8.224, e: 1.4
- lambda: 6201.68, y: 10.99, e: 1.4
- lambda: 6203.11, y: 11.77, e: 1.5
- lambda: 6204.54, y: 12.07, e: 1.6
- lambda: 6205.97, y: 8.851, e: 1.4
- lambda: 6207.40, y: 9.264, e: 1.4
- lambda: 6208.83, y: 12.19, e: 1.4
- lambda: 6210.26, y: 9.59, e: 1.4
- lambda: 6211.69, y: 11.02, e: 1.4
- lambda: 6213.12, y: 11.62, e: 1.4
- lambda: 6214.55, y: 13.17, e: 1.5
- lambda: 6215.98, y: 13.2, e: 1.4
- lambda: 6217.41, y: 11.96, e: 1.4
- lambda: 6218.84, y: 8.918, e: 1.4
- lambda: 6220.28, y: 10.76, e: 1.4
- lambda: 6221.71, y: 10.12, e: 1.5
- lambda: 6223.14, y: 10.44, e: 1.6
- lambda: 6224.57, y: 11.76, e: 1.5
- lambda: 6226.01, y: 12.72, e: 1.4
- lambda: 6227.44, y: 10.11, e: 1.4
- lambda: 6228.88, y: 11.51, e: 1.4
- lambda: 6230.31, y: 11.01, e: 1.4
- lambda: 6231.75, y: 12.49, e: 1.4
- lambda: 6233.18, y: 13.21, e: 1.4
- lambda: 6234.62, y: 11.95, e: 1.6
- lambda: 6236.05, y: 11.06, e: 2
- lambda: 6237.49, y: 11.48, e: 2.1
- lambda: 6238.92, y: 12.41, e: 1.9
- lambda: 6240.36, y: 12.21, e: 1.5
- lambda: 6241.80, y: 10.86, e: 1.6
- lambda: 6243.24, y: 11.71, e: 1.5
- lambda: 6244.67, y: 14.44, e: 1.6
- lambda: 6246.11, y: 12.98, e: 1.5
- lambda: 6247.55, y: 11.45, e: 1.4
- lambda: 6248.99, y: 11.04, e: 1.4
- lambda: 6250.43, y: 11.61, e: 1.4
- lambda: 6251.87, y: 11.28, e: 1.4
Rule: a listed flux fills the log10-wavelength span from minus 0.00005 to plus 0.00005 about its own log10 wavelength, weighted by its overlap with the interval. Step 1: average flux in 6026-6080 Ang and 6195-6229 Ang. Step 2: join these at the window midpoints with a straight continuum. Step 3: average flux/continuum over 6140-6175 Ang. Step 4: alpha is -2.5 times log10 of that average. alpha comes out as 0.03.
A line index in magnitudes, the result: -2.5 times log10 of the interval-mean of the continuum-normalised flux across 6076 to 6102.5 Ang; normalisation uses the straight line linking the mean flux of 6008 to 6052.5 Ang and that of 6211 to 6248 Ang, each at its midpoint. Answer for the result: 0.05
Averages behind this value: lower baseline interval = 11.8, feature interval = 11.2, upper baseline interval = 11.7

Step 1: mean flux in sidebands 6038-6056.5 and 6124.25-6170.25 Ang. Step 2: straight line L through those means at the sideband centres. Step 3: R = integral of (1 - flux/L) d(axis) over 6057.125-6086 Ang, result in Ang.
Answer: 0.7 Ang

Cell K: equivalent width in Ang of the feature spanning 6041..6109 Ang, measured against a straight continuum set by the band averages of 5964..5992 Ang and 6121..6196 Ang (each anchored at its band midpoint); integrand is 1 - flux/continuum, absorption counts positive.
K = -3.6 Ang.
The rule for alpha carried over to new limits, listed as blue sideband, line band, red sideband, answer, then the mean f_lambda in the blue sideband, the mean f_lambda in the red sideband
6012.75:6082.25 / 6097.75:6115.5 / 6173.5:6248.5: -0.049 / 11.3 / 11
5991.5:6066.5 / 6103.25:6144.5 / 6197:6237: 0.023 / 11.3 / 11.1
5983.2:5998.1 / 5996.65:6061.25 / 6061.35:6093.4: -0.123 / 9.76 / 11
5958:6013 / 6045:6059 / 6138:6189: -0.075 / 10.8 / 10.4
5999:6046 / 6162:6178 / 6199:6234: 0.086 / 11.6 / 11.1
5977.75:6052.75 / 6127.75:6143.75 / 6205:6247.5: 0.053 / 11.2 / 11.5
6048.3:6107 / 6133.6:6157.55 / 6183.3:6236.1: 0.037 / 11.1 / 10.9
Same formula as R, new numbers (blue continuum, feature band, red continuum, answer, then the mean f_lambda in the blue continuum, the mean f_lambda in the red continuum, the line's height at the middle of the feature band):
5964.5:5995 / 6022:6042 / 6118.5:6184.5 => -2.4 Ang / 10.5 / 10.6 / 10.5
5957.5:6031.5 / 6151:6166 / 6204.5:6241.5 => 1.0 Ang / 11.1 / 11.3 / 11.3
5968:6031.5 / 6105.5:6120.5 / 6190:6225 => -0.1 Ang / 11.1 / 10.7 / 10.9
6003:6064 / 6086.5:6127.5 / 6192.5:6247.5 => 0.8 Ang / 11.5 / 11.3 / 11.4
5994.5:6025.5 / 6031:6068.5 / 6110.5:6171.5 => 0.3 Ang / 11.5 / 10.7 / 11.3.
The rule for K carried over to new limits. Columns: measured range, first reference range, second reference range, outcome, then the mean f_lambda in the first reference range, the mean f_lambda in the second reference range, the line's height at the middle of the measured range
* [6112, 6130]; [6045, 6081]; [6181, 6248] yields 0.1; 11.1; 11.1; 11.1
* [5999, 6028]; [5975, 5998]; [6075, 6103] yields -3.1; 10.3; 11.3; 10.6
